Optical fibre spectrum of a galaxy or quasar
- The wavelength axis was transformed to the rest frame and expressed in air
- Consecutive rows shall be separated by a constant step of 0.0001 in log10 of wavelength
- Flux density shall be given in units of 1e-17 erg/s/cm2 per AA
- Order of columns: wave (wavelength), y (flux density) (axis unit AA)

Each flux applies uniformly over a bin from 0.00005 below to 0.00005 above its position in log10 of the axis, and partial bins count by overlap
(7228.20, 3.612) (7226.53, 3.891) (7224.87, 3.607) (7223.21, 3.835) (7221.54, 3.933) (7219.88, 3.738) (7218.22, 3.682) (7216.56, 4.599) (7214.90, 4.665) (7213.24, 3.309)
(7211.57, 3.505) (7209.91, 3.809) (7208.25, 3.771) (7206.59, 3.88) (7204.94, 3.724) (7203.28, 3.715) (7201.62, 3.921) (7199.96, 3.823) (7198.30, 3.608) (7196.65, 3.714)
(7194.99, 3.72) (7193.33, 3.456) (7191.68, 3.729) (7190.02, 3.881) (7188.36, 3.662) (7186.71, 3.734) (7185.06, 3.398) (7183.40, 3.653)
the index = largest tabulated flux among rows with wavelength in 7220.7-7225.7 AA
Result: 3.933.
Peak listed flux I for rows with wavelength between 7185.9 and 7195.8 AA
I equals 3.881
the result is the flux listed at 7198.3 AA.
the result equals 3.608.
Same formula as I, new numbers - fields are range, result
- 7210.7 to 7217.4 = 4.665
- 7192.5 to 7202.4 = 3.921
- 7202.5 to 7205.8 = 3.724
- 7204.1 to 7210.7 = 3.88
